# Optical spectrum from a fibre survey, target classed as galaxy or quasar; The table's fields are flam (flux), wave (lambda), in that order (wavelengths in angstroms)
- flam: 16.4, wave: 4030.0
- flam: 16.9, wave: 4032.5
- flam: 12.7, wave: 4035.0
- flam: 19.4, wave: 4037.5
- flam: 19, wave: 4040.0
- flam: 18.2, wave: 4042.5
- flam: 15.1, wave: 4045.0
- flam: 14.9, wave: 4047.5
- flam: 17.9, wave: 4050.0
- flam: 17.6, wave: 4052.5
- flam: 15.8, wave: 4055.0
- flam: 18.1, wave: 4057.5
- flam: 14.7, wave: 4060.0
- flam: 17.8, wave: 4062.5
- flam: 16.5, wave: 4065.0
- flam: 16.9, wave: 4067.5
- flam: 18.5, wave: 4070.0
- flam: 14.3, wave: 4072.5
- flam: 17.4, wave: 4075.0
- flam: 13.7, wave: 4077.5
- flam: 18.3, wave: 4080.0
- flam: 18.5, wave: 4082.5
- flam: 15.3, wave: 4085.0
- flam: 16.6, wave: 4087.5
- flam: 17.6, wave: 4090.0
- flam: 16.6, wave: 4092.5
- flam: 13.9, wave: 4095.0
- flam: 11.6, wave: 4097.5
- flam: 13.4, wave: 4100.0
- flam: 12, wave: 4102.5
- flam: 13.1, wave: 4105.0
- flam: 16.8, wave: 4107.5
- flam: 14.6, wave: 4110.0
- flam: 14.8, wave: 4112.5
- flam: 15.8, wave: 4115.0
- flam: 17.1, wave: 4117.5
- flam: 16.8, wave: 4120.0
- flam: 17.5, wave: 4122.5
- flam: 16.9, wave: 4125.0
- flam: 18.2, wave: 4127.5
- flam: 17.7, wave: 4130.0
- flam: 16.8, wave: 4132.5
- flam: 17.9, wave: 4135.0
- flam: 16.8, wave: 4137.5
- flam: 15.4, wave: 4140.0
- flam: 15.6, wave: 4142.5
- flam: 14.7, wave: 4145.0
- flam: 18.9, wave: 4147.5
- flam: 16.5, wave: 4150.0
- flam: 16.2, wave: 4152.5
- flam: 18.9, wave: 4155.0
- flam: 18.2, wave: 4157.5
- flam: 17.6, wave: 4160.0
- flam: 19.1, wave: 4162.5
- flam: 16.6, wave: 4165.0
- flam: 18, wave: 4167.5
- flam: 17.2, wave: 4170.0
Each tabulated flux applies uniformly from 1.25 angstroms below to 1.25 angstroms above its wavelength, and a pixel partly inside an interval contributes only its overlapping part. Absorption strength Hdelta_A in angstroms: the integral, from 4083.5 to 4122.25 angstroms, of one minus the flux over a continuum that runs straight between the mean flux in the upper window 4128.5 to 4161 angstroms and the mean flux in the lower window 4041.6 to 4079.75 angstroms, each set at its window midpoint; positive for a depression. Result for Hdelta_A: 3.75 angstroms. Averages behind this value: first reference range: 16.5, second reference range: 17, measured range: 15.2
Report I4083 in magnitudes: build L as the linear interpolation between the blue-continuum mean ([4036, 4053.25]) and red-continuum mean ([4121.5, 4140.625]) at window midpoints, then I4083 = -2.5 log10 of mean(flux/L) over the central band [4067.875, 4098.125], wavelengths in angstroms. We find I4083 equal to 0.08 mag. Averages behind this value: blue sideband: 17.4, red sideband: 17.2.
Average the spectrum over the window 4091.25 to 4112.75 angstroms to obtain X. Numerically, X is 14.1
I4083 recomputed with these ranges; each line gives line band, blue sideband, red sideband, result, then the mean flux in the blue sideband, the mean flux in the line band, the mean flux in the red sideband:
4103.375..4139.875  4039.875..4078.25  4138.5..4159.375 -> 0.023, 16.6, 16.4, 16.8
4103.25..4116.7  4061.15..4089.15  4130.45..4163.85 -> 0.132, 16.7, 15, 17.1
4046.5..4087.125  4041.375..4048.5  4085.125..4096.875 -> -0.045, 16.1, 16.6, 15.8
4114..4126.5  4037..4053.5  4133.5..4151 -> -0.009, 17.4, 16.9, 16.5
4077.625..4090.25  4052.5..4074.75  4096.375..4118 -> -0.091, 16.7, 16.9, 14.3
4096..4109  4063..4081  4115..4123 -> 0.243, 16.5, 13.4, 16.9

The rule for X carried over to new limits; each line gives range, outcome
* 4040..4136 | 16.2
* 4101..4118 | 14.8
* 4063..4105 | 15.7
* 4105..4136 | 16.6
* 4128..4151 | 16.8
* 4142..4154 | 16.5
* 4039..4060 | 16.9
